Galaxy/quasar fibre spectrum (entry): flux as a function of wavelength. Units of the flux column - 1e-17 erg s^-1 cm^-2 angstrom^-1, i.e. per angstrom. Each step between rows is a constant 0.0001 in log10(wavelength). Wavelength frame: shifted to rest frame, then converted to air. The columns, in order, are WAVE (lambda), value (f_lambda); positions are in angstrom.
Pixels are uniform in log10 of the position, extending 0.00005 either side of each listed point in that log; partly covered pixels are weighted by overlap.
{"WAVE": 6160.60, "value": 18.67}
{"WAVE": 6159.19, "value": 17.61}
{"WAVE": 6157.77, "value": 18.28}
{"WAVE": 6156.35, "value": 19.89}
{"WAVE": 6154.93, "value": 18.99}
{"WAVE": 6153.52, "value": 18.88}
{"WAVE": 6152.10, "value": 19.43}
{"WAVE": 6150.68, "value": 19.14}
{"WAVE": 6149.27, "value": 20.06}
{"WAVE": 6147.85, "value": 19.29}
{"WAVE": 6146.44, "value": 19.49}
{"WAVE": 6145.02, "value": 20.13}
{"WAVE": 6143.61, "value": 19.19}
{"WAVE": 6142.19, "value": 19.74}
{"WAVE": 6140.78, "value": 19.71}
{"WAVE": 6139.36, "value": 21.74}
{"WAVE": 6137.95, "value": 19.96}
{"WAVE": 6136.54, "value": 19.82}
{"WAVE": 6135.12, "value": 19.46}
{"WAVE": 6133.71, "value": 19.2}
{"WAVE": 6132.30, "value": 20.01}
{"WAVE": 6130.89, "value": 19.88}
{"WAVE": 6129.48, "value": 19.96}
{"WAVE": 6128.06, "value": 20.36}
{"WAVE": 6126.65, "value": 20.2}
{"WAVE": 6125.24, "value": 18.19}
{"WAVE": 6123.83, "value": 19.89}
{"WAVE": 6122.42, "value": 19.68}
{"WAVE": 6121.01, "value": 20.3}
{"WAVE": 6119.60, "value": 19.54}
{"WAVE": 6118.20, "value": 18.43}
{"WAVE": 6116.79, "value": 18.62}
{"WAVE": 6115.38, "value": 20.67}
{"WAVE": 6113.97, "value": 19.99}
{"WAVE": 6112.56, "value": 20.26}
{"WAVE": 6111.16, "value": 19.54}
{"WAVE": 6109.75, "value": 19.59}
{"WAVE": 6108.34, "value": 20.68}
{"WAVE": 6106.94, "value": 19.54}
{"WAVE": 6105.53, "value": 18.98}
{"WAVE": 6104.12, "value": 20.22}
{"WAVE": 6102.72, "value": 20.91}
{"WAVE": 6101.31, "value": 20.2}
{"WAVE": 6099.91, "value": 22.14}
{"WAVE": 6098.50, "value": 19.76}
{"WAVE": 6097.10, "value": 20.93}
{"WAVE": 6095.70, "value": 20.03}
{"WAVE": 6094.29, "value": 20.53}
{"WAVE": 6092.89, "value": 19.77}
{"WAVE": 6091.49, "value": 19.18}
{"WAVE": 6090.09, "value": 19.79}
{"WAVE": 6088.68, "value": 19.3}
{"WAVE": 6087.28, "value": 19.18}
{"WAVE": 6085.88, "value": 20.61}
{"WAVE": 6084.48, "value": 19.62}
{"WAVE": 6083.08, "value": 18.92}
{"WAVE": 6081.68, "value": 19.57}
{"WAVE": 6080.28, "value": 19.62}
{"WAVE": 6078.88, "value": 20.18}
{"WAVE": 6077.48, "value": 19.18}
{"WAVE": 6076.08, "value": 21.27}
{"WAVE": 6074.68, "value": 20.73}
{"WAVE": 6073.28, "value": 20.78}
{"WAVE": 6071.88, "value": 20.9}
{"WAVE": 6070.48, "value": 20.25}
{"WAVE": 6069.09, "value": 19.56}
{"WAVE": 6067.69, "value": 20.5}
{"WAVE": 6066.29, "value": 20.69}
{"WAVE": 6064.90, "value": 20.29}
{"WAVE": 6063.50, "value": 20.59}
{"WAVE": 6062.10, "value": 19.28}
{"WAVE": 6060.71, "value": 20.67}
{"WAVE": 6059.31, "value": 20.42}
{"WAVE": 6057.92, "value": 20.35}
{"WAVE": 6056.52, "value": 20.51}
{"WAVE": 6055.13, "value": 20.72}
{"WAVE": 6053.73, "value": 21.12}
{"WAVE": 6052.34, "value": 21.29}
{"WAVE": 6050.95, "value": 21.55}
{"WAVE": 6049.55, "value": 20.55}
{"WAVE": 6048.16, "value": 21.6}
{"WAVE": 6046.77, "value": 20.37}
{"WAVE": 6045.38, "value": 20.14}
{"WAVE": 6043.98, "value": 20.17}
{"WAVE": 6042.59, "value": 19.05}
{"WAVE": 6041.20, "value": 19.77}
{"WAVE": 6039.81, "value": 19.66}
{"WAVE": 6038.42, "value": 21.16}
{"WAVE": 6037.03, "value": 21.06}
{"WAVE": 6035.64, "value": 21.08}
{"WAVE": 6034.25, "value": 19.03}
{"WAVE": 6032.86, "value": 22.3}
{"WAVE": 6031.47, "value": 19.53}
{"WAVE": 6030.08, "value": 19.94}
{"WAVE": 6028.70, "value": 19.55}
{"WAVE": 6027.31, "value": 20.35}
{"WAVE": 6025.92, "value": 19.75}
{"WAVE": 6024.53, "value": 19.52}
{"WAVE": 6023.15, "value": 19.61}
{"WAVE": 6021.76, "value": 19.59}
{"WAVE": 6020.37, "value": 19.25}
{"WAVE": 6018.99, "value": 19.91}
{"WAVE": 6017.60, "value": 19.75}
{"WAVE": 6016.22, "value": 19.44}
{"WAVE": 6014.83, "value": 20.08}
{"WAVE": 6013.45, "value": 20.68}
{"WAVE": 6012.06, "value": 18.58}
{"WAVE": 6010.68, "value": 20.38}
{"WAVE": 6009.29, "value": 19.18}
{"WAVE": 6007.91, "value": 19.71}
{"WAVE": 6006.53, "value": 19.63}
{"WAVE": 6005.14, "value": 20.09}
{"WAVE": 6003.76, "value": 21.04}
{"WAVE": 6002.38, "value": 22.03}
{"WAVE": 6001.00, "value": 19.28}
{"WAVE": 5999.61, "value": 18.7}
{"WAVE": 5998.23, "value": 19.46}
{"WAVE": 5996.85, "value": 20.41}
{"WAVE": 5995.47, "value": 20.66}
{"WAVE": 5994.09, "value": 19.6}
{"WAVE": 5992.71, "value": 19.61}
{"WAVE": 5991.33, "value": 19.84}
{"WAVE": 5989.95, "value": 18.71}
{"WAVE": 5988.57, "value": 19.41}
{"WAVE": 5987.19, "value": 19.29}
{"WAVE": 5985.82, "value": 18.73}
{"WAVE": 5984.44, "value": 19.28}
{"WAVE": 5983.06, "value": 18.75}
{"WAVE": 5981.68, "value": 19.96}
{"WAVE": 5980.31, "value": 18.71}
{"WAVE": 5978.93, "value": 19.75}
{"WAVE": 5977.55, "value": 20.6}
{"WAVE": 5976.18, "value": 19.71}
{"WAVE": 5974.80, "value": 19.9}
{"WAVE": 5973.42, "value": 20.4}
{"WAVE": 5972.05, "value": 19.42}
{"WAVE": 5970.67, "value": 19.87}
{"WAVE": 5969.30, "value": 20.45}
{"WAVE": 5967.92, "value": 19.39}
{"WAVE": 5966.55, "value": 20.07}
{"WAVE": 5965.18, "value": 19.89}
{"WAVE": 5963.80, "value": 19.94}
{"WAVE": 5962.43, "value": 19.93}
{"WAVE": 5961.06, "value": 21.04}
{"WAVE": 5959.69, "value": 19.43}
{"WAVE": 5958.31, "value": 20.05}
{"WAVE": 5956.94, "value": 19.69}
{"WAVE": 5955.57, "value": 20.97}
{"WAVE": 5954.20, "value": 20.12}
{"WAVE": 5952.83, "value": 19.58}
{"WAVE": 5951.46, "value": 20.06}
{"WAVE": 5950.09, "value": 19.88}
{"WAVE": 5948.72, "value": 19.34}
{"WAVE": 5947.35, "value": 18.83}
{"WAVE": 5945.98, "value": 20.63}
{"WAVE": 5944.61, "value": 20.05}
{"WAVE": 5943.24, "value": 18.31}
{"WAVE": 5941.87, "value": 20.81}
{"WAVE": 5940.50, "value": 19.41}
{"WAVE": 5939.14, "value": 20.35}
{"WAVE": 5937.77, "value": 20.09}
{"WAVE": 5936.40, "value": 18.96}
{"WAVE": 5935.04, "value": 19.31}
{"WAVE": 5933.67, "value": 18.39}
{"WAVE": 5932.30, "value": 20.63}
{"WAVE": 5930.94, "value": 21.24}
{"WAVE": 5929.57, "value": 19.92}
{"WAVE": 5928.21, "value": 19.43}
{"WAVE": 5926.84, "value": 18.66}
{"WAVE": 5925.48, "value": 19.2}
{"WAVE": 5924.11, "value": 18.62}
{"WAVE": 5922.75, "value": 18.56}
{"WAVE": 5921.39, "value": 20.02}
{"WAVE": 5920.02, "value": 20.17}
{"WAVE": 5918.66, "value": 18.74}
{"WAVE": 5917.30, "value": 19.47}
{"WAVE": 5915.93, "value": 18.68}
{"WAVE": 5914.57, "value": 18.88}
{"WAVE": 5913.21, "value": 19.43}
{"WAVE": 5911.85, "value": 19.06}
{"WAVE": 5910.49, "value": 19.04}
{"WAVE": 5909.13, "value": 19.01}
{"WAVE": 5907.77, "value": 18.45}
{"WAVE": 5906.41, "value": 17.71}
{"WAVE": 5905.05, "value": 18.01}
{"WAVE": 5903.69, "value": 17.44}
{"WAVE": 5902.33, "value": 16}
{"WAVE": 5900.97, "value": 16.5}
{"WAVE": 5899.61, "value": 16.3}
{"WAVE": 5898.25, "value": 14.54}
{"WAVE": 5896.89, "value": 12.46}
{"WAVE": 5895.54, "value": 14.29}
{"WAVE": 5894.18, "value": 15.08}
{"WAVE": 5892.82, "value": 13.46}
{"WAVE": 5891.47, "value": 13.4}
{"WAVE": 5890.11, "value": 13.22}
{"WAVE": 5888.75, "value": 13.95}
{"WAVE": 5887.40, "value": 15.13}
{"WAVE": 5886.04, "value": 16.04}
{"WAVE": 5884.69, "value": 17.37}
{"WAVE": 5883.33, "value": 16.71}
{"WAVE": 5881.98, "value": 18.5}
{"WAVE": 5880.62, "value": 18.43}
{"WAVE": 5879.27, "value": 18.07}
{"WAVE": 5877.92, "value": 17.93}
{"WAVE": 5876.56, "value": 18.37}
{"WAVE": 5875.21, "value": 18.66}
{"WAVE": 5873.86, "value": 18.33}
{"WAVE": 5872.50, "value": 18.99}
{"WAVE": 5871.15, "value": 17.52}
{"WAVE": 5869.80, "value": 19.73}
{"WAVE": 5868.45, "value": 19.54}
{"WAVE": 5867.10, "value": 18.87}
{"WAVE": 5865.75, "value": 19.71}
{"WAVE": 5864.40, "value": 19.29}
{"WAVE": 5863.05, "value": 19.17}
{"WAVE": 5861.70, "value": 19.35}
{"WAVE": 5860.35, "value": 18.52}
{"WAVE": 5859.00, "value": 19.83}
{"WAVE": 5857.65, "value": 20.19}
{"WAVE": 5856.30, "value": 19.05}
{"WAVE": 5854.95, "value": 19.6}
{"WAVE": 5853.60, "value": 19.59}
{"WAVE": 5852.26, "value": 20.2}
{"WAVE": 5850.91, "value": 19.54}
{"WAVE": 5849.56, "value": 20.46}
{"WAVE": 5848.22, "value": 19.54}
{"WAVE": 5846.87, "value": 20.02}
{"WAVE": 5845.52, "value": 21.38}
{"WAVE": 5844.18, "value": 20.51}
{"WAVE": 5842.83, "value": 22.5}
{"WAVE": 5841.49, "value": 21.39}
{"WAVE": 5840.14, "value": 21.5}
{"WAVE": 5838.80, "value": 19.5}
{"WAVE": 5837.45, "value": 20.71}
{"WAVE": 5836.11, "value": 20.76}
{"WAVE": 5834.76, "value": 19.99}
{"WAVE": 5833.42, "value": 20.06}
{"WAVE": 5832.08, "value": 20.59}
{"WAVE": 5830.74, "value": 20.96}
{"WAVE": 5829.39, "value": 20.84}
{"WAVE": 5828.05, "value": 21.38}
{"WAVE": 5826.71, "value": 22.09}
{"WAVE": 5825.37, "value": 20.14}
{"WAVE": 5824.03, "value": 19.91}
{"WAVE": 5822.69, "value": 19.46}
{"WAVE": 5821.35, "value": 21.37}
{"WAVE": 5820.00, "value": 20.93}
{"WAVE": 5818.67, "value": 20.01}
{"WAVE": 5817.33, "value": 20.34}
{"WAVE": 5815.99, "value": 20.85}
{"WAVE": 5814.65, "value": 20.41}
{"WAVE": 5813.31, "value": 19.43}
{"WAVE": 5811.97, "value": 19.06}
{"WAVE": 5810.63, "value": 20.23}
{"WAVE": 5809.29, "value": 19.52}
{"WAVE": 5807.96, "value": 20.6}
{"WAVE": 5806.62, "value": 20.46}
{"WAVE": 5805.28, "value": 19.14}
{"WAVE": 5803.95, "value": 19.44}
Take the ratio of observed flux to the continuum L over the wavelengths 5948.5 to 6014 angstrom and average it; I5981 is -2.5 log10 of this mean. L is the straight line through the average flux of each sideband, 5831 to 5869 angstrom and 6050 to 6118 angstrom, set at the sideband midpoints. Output 0.017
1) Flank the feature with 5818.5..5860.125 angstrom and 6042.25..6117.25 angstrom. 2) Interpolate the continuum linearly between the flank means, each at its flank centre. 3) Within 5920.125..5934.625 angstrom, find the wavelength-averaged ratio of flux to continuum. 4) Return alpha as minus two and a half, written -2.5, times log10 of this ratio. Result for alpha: 0.05 mag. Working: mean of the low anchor 20.4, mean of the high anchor 20.2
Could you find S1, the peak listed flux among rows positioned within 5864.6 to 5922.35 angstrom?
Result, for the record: 20.17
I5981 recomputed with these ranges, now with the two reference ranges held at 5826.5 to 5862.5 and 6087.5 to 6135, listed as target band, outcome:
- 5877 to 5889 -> 0.19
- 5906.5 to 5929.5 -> 0.06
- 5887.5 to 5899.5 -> 0.40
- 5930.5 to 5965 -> 0.02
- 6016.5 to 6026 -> 0.02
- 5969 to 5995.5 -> 0.03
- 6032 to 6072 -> -0.03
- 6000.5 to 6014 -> 0.00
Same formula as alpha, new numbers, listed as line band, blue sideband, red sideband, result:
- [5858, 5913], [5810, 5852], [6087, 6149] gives 0.18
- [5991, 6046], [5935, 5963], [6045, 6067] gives 0.02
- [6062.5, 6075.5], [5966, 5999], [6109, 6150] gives -0.04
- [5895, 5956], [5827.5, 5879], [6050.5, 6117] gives 0.06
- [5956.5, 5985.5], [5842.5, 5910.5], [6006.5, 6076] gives -0.03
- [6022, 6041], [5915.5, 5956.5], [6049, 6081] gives 0.00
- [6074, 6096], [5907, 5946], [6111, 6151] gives -0.01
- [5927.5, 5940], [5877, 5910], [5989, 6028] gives -0.14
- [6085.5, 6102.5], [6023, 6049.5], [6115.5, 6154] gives -0.01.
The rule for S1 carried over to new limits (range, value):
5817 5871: 22.5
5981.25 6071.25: 22.3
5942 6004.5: 22.03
